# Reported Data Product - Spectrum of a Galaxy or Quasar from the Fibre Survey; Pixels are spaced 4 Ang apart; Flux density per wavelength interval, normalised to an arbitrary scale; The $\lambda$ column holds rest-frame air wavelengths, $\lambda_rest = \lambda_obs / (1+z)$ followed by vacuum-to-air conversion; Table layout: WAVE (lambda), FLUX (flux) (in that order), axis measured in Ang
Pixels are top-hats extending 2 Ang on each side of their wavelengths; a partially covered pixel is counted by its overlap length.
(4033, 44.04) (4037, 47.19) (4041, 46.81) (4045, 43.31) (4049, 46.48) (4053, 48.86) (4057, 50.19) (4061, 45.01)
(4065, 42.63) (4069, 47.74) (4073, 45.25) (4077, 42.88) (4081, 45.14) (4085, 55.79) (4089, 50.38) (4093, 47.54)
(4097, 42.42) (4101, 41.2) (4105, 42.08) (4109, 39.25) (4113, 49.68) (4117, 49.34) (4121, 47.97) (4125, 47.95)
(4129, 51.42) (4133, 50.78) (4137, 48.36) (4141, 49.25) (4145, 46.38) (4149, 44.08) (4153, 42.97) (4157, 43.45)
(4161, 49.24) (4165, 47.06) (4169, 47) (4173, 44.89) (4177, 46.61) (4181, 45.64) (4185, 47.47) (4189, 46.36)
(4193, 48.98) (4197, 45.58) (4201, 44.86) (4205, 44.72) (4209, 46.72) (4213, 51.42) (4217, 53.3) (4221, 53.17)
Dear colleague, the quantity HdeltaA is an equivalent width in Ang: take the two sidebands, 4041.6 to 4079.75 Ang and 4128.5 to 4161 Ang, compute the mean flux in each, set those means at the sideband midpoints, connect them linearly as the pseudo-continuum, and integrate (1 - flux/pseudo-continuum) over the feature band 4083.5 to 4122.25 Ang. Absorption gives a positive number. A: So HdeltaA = 0.0 Ang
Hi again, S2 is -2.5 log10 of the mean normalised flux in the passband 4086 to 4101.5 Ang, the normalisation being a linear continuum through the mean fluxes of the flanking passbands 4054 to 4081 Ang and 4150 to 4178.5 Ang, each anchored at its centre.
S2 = -0.02 mag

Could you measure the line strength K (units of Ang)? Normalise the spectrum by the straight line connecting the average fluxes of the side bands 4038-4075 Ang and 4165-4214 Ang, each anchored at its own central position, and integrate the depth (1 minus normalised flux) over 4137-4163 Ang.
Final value 0.2 Ang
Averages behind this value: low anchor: 46.3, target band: 46.1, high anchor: 46.6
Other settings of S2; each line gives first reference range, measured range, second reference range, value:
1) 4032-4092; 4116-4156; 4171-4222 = -0.011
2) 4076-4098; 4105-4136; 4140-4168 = -0.019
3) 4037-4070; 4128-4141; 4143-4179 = -0.092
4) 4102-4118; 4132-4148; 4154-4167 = -0.062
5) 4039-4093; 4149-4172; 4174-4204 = 0.019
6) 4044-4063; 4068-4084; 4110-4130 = 0.041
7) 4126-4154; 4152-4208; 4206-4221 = 0.071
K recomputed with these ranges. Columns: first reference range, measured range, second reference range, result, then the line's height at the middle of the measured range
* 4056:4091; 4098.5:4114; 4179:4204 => 1.4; 46.9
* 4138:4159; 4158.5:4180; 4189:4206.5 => -0.5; 45.7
